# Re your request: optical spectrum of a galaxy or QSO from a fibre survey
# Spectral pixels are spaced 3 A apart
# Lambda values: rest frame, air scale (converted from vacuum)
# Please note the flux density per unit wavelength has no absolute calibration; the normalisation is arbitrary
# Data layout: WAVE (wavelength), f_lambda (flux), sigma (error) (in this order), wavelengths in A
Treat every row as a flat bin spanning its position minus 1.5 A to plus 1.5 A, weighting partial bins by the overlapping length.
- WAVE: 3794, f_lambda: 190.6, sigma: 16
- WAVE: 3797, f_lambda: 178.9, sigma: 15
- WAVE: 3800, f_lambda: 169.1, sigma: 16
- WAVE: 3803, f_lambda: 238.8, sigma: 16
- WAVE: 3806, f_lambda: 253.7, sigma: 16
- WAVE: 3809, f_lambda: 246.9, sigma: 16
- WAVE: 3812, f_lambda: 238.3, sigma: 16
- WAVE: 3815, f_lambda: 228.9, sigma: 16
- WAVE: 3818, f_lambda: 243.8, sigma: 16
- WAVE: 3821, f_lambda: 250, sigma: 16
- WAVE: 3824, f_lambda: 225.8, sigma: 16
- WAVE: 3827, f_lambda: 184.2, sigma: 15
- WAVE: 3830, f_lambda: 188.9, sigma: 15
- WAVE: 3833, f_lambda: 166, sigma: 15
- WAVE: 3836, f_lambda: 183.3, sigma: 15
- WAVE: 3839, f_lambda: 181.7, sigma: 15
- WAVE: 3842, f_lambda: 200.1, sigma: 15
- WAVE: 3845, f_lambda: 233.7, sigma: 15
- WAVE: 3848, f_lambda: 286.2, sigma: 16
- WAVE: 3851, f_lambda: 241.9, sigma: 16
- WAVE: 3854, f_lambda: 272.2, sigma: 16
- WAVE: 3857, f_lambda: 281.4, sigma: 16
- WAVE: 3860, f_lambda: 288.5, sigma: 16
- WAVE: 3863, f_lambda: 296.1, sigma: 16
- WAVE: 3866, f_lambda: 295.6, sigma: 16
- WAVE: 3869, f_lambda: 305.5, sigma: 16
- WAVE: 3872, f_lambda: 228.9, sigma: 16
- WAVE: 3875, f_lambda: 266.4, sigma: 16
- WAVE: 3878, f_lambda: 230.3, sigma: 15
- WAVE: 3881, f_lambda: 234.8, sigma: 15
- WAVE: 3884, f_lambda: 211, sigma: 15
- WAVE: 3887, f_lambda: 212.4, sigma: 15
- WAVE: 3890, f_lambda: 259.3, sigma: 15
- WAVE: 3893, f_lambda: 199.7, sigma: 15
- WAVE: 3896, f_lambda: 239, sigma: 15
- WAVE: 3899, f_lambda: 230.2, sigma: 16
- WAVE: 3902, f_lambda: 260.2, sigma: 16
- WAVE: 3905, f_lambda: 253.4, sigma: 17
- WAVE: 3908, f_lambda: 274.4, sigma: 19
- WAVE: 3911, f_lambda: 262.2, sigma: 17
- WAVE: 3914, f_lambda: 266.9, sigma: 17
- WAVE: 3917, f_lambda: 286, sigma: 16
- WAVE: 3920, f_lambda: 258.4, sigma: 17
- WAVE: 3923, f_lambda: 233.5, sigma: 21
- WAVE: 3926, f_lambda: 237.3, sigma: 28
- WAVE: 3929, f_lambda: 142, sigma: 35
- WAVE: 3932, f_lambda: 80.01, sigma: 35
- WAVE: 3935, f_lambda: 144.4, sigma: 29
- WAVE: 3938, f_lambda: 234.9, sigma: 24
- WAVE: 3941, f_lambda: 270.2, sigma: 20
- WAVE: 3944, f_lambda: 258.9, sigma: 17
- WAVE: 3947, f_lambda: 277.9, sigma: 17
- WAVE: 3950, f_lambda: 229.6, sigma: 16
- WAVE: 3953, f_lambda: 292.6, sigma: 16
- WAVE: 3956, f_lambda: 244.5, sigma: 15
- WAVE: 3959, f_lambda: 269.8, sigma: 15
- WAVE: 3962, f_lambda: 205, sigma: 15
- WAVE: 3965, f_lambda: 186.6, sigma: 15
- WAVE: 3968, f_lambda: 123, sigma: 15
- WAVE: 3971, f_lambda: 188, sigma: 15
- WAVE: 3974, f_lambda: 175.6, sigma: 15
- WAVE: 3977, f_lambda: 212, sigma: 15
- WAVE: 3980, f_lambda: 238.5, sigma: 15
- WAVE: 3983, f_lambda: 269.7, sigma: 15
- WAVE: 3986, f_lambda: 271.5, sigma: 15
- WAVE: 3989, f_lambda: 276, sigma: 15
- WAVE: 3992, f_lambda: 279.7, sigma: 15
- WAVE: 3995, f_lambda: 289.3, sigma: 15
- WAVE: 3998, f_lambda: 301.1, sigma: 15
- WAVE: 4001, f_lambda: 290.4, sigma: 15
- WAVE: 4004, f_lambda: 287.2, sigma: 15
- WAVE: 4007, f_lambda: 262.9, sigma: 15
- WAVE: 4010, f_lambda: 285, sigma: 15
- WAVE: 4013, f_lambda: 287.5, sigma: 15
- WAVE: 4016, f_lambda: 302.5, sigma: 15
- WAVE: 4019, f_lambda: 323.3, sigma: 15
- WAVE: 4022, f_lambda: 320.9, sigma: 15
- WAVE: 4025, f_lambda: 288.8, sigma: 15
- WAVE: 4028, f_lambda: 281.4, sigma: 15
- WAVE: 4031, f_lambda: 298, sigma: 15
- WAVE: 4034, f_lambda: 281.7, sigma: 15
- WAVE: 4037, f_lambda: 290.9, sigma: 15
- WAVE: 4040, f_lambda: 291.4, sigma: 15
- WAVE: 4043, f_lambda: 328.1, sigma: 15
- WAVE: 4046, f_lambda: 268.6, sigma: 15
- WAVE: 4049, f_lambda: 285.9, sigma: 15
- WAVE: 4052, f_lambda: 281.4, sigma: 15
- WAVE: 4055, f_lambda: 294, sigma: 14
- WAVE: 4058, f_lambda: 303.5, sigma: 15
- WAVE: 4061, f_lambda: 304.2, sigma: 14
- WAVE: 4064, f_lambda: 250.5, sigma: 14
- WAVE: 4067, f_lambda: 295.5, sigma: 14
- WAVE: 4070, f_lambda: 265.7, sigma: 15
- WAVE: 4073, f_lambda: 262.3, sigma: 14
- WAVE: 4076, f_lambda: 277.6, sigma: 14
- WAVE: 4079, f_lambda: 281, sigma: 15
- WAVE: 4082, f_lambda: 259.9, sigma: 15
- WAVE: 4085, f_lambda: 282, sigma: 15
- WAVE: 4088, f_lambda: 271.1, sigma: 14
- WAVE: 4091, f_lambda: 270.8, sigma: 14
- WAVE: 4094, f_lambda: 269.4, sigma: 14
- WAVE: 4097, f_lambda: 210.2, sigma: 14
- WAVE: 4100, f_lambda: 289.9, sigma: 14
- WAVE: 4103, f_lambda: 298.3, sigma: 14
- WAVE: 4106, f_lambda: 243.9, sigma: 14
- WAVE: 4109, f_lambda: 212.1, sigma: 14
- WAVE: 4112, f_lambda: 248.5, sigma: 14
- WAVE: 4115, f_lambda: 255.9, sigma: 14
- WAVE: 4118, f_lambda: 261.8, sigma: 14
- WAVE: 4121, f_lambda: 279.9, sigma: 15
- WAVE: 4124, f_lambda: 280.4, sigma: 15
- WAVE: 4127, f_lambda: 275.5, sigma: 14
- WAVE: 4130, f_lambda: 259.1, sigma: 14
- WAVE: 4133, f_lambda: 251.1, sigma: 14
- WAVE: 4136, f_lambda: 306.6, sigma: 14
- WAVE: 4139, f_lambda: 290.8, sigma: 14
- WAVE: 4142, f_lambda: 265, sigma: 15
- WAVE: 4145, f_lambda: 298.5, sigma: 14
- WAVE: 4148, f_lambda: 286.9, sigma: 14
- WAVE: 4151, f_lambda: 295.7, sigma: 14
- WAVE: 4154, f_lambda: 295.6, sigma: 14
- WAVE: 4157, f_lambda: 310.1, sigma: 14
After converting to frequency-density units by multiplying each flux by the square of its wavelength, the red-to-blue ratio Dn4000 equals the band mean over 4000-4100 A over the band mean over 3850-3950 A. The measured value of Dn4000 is 1.3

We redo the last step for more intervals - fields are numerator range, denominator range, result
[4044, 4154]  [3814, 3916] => 1.28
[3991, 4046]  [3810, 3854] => 1.46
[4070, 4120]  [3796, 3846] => 1.42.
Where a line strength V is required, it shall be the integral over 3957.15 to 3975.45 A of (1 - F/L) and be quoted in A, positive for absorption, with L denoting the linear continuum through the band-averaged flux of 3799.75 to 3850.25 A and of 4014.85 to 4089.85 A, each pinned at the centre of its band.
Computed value 4.9 A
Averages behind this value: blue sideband 220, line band 192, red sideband 287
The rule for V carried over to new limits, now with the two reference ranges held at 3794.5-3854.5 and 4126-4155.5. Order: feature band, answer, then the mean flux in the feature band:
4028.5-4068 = -3.9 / 290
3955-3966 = 0.8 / 227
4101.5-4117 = 1.4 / 252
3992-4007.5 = -2.0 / 287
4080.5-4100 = 0.7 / 263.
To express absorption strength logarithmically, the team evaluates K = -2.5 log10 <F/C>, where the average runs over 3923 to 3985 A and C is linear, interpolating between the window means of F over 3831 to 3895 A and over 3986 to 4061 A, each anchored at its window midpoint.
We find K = 0.247 mag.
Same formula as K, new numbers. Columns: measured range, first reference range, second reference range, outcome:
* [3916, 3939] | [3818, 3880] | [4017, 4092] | 0.28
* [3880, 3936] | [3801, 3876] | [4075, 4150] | 0.10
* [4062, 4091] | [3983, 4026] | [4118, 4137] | 0.03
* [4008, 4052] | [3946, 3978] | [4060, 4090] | -0.17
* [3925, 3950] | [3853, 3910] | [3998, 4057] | 0.29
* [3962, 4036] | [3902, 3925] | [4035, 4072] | 0.06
